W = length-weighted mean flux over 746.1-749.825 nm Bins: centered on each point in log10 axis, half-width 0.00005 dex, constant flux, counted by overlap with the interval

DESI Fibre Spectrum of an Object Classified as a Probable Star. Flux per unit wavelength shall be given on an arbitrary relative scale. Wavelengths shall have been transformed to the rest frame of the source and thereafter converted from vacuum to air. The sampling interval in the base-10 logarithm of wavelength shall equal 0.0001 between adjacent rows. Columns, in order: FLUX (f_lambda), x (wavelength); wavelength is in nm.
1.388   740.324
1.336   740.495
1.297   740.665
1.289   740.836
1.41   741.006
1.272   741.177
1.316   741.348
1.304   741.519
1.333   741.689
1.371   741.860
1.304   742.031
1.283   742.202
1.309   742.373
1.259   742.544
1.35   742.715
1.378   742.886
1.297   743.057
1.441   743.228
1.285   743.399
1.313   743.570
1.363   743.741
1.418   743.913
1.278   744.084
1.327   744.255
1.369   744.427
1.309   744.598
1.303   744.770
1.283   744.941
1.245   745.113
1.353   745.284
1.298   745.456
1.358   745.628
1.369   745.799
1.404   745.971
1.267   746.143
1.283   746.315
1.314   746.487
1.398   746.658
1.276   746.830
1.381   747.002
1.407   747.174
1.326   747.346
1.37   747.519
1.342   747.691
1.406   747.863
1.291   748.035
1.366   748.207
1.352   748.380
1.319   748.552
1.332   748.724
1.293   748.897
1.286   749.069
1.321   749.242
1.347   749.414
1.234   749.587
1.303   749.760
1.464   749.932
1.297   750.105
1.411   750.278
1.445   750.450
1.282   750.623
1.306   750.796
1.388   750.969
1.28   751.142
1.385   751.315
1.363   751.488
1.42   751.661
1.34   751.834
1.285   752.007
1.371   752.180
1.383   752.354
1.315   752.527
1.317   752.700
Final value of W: 1.33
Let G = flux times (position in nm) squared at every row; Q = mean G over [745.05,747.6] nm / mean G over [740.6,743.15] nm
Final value 1.0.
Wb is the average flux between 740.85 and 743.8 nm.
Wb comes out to 1.33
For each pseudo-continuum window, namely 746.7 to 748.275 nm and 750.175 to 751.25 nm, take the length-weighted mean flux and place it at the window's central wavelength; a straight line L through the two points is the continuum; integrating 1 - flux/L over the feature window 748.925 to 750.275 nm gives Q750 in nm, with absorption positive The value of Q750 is 0.03 nm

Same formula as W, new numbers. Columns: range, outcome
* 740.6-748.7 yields 1.33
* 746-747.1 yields 1.33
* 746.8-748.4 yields 1.35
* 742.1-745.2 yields 1.32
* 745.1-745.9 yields 1.33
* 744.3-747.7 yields 1.33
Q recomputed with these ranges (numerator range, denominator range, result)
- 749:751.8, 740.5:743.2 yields 1.04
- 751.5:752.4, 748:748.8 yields 1.03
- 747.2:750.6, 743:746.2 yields 1.02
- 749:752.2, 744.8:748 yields 1.02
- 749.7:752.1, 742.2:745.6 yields 1.04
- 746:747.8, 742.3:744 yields 1.01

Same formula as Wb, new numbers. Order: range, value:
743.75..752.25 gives 1.34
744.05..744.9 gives 1.32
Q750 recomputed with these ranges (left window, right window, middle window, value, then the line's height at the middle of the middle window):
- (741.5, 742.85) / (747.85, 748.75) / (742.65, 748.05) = -0.035 nm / 1.33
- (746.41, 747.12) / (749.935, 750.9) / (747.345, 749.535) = 0.031 nm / 1.35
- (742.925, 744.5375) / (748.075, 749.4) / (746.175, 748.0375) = -0.020 nm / 1.33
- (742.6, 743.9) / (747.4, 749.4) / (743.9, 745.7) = 0.036 nm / 1.34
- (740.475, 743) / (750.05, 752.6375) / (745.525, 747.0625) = -0.003 nm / 1.34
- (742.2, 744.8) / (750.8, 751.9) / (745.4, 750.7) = 0.028 nm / 1.35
